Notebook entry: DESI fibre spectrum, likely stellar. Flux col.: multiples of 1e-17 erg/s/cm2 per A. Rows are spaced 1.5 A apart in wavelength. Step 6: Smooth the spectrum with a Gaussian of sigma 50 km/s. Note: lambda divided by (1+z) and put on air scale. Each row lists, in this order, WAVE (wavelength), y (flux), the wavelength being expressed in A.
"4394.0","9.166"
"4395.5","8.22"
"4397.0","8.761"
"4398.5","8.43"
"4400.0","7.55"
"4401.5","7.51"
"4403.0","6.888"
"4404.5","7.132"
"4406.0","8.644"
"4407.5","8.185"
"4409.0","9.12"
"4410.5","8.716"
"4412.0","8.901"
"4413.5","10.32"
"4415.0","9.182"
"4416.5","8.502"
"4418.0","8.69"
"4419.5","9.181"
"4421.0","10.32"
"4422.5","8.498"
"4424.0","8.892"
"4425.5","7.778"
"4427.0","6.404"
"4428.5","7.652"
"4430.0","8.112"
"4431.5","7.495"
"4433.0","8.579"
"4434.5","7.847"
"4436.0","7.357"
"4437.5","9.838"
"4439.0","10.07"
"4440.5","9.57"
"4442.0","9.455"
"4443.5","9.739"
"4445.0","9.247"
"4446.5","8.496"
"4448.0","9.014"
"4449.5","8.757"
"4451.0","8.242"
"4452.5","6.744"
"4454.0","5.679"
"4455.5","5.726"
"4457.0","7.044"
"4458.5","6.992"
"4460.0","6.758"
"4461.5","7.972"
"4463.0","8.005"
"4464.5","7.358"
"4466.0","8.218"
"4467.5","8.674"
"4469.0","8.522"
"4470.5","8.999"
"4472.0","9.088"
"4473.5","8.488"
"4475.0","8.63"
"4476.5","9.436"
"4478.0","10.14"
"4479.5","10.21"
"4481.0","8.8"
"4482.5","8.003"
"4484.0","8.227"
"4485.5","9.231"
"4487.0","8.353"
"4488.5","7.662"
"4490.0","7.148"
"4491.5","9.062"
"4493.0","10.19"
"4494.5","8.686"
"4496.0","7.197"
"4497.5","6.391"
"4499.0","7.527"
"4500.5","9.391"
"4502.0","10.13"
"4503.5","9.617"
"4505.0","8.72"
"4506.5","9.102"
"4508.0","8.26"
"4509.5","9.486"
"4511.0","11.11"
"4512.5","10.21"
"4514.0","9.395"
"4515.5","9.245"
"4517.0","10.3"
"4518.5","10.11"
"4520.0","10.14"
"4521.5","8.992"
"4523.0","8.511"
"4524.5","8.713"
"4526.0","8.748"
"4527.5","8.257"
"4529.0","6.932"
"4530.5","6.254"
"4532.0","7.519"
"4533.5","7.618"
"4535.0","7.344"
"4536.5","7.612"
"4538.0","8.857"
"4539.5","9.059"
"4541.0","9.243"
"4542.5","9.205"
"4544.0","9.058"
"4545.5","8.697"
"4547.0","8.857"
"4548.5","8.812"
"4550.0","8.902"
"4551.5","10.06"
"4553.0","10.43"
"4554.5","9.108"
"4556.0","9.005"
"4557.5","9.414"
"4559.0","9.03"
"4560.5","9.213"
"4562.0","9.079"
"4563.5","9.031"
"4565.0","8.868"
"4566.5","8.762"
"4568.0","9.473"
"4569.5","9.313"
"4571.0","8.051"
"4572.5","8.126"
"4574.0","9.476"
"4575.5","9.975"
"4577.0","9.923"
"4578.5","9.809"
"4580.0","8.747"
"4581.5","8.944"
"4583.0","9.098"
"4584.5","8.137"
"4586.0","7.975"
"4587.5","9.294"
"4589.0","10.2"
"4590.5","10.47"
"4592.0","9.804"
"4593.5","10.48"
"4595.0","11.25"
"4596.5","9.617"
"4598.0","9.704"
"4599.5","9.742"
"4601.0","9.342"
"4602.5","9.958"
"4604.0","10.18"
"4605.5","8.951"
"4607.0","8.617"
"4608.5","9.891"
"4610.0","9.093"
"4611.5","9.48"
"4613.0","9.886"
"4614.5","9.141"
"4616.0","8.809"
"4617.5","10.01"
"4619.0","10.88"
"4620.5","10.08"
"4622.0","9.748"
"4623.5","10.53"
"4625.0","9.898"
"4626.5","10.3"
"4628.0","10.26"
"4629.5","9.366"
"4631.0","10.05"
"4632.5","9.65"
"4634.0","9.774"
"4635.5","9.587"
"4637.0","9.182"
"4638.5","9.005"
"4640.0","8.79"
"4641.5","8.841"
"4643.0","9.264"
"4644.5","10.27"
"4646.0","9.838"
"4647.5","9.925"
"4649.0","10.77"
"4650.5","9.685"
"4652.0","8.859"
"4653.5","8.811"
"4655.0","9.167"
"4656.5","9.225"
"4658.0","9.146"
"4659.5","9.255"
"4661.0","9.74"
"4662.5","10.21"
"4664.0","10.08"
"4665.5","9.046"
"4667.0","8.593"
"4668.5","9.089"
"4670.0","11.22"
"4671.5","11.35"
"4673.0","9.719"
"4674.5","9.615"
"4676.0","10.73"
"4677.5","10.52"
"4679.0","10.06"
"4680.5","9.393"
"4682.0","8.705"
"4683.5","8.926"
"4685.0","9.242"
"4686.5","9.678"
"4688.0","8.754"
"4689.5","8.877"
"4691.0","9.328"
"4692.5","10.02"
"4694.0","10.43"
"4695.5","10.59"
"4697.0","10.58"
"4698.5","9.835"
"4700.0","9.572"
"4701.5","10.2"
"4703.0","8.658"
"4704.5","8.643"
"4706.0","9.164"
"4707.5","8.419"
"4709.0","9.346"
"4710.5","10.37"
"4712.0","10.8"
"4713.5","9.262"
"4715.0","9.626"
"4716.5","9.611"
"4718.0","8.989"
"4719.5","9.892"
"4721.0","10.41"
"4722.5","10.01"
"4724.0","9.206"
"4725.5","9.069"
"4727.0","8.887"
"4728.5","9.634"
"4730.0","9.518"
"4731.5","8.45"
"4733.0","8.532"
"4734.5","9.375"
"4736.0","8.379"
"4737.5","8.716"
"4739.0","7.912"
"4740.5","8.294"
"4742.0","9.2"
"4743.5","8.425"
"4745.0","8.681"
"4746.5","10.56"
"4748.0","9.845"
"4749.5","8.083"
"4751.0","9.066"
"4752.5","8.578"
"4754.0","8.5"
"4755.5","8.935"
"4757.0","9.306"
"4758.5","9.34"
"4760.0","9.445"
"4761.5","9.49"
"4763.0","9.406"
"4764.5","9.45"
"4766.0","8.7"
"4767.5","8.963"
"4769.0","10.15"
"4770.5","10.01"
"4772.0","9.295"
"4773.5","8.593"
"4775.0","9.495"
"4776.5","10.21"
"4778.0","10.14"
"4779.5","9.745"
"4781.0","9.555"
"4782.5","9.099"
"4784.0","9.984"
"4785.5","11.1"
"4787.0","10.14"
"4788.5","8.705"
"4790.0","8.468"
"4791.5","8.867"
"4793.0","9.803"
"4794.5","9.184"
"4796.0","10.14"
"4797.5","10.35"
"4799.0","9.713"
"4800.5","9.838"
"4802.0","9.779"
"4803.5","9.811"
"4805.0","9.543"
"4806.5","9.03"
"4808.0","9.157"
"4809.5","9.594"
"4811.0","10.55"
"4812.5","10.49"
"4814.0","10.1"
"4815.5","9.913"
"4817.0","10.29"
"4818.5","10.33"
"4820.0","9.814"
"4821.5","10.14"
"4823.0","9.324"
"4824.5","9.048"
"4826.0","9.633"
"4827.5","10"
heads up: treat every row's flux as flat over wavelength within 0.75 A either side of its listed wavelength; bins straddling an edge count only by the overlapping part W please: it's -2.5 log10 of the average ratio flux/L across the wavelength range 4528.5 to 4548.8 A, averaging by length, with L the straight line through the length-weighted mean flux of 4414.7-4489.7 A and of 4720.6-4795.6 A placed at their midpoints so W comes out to 0.053 mag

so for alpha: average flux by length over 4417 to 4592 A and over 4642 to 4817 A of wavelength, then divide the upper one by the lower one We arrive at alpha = 1.09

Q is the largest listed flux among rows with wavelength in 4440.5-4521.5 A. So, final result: 11.11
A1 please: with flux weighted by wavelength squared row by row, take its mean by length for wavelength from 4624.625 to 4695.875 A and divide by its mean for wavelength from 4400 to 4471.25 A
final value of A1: 1.3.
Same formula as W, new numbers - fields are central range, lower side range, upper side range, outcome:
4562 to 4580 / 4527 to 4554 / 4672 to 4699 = -0.047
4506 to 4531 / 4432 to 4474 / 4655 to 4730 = -0.058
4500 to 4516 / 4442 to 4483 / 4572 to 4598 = -0.093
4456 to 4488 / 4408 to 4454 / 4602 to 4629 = 0.061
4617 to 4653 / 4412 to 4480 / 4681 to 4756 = -0.086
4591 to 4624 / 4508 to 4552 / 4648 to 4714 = -0.060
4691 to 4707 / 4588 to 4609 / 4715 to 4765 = -0.043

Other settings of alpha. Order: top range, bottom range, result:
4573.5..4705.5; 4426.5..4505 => 1.15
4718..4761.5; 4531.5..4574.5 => 1.02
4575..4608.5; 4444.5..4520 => 1.12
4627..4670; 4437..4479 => 1.13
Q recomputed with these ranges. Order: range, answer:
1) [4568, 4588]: 9.975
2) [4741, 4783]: 10.56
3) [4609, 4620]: 10.88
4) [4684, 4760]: 10.8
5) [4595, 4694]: 11.35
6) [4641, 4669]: 10.77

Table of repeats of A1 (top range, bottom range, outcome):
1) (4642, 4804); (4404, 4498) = 1.27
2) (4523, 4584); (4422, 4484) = 1.11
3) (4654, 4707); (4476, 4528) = 1.16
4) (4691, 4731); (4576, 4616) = 1.06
